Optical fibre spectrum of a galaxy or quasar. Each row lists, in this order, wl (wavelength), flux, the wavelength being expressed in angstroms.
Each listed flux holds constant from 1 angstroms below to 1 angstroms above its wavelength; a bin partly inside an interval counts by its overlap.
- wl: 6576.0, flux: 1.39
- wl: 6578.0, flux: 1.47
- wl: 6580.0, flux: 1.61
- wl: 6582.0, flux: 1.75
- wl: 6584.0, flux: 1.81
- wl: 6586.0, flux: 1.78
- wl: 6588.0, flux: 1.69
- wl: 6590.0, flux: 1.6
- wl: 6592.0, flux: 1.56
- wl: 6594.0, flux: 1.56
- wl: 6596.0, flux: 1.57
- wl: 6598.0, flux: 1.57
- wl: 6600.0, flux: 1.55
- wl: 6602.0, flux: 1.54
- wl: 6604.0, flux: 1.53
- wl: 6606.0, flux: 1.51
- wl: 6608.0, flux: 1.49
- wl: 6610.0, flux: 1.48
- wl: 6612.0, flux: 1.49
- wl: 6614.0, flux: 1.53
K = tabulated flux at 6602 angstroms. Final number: 1.54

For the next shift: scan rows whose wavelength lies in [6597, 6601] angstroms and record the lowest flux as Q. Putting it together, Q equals 1.55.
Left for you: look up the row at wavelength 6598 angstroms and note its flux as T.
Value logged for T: 1.57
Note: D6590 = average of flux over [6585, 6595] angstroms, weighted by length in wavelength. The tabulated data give 1.64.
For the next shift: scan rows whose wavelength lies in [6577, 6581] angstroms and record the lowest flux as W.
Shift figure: 1.47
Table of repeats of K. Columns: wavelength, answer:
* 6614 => 1.53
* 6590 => 1.6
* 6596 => 1.57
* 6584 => 1.81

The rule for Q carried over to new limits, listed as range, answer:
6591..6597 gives 1.56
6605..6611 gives 1.48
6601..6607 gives 1.51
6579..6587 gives 1.61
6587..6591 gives 1.6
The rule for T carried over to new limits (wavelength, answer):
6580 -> 1.61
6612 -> 1.49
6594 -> 1.56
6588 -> 1.69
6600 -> 1.55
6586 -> 1.78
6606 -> 1.51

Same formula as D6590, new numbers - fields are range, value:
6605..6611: 1.49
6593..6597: 1.56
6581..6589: 1.76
